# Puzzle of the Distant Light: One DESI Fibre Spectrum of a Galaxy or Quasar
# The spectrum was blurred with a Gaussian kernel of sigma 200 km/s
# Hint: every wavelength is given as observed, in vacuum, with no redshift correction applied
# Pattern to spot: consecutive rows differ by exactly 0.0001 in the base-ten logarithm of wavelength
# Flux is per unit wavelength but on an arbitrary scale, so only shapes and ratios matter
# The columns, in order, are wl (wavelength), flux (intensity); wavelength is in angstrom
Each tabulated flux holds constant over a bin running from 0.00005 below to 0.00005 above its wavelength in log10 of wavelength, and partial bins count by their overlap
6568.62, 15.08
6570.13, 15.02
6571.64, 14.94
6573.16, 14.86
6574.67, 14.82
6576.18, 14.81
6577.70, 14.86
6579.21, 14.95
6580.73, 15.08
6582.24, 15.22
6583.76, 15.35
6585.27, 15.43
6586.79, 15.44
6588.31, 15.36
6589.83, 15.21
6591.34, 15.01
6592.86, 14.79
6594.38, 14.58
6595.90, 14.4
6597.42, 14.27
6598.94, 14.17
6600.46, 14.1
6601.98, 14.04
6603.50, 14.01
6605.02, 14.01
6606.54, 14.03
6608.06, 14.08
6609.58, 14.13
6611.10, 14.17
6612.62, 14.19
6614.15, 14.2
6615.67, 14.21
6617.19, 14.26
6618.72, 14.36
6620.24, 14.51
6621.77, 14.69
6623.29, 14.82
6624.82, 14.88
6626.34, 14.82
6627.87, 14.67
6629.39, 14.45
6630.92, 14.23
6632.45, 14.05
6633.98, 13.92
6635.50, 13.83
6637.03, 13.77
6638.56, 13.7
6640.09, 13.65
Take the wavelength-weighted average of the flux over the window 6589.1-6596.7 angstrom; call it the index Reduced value 14.8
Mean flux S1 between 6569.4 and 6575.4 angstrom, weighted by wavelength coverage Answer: 14.9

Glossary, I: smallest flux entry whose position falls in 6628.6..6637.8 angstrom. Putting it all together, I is 13.77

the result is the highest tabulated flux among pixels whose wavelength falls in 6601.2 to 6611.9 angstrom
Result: 14.17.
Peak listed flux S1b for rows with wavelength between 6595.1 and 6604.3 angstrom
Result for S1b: 14.4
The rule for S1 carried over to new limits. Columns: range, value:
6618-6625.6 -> 14.7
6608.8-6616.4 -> 14.2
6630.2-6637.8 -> 14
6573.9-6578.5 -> 14.9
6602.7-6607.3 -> 14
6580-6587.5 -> 15.3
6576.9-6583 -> 15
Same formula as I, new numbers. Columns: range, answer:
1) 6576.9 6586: 14.86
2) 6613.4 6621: 14.2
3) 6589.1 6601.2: 14.1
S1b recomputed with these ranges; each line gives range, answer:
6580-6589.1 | 15.44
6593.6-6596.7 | 14.58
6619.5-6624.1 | 14.82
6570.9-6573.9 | 14.94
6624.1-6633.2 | 14.88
